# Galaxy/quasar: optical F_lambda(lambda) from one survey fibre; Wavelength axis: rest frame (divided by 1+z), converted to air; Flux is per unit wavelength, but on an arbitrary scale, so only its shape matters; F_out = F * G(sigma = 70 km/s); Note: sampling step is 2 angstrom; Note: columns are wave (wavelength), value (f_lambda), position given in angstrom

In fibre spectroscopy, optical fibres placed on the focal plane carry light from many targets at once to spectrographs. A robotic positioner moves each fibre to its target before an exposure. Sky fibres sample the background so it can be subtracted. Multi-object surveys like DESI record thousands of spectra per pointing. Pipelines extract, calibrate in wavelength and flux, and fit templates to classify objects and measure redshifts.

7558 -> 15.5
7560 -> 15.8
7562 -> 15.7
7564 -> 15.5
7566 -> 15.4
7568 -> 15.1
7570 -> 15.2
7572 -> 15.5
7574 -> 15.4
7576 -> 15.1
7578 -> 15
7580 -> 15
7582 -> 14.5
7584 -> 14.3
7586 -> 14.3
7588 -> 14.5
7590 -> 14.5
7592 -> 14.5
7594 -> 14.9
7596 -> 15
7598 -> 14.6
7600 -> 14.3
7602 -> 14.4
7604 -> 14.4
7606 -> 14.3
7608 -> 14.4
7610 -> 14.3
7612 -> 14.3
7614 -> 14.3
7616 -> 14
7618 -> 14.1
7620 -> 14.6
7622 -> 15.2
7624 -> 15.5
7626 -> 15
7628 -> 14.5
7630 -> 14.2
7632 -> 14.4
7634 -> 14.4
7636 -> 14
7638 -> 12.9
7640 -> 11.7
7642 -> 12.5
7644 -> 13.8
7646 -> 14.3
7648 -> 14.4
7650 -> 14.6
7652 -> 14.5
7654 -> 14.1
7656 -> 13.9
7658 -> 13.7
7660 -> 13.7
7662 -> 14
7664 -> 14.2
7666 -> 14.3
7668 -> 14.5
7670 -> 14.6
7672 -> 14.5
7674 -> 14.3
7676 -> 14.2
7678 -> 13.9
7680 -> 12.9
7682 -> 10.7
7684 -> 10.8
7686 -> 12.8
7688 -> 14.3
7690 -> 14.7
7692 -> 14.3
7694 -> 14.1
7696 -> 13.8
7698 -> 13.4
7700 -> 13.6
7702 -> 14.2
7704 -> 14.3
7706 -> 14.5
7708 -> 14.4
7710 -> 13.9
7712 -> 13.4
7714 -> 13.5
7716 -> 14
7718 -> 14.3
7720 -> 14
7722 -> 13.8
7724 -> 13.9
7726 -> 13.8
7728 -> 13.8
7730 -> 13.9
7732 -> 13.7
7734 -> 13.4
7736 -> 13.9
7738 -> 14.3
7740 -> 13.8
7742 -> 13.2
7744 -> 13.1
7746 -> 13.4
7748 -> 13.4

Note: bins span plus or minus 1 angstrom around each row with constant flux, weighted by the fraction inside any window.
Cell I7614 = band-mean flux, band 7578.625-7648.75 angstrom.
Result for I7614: 14.3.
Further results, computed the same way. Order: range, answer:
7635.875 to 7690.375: 13.7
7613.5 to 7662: 14.1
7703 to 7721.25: 14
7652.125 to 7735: 13.8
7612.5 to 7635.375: 14.5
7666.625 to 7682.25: 13.9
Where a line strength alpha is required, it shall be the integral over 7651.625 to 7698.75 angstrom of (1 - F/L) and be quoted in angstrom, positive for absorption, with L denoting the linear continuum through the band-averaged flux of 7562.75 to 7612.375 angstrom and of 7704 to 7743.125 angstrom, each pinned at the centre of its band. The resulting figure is 1.5 angstrom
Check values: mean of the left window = 14.8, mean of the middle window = 13.8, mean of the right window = 13.9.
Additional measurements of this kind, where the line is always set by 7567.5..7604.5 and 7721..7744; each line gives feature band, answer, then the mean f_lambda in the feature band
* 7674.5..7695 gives 1.1 angstrom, 13.3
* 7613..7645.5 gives 0.9 angstrom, 14.1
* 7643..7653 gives 0.0 angstrom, 14.3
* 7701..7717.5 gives -0.2 angstrom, 14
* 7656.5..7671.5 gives 0.1 angstrom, 14.1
